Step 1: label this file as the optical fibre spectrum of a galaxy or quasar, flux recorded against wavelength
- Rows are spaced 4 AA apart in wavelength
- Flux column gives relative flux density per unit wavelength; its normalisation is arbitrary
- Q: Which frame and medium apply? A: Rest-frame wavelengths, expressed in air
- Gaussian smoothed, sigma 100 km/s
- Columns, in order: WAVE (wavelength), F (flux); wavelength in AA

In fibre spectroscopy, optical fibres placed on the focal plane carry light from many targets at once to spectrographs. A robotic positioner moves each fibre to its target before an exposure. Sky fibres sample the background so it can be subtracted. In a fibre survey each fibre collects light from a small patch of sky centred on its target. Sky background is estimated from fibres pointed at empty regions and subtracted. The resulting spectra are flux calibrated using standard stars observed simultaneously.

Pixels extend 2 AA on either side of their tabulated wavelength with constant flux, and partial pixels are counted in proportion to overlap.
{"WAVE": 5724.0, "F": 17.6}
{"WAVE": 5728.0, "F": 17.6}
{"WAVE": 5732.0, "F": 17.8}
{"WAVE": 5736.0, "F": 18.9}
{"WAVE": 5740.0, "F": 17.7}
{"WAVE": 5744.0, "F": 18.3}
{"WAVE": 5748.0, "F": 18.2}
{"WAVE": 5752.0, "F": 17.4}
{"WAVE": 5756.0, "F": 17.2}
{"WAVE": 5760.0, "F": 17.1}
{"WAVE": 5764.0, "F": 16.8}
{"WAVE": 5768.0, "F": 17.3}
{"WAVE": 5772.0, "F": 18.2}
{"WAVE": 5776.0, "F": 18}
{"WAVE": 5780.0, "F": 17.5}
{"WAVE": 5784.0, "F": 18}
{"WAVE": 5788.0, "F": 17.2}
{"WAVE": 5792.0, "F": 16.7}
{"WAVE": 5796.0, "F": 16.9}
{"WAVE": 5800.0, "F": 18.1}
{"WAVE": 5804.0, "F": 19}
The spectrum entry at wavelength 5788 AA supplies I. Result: 17.2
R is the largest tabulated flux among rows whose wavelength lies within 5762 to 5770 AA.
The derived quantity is 17.3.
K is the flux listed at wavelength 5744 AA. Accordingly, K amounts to 18.3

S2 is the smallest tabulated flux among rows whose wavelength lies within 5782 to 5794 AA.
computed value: 16.7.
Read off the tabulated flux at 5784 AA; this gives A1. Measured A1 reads 18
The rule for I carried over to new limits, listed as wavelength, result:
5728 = 17.6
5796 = 16.9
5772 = 18.2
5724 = 17.6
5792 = 16.7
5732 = 17.8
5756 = 17.2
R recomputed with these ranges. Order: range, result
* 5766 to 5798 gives 18.2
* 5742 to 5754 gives 18.3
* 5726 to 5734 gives 17.8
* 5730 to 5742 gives 18.9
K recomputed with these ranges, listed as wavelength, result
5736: 18.9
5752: 17.4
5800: 18.1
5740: 17.7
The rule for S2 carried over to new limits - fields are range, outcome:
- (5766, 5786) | 17.3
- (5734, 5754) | 17.4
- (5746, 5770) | 16.8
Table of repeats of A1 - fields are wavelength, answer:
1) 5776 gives 18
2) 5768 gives 17.3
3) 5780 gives 17.5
